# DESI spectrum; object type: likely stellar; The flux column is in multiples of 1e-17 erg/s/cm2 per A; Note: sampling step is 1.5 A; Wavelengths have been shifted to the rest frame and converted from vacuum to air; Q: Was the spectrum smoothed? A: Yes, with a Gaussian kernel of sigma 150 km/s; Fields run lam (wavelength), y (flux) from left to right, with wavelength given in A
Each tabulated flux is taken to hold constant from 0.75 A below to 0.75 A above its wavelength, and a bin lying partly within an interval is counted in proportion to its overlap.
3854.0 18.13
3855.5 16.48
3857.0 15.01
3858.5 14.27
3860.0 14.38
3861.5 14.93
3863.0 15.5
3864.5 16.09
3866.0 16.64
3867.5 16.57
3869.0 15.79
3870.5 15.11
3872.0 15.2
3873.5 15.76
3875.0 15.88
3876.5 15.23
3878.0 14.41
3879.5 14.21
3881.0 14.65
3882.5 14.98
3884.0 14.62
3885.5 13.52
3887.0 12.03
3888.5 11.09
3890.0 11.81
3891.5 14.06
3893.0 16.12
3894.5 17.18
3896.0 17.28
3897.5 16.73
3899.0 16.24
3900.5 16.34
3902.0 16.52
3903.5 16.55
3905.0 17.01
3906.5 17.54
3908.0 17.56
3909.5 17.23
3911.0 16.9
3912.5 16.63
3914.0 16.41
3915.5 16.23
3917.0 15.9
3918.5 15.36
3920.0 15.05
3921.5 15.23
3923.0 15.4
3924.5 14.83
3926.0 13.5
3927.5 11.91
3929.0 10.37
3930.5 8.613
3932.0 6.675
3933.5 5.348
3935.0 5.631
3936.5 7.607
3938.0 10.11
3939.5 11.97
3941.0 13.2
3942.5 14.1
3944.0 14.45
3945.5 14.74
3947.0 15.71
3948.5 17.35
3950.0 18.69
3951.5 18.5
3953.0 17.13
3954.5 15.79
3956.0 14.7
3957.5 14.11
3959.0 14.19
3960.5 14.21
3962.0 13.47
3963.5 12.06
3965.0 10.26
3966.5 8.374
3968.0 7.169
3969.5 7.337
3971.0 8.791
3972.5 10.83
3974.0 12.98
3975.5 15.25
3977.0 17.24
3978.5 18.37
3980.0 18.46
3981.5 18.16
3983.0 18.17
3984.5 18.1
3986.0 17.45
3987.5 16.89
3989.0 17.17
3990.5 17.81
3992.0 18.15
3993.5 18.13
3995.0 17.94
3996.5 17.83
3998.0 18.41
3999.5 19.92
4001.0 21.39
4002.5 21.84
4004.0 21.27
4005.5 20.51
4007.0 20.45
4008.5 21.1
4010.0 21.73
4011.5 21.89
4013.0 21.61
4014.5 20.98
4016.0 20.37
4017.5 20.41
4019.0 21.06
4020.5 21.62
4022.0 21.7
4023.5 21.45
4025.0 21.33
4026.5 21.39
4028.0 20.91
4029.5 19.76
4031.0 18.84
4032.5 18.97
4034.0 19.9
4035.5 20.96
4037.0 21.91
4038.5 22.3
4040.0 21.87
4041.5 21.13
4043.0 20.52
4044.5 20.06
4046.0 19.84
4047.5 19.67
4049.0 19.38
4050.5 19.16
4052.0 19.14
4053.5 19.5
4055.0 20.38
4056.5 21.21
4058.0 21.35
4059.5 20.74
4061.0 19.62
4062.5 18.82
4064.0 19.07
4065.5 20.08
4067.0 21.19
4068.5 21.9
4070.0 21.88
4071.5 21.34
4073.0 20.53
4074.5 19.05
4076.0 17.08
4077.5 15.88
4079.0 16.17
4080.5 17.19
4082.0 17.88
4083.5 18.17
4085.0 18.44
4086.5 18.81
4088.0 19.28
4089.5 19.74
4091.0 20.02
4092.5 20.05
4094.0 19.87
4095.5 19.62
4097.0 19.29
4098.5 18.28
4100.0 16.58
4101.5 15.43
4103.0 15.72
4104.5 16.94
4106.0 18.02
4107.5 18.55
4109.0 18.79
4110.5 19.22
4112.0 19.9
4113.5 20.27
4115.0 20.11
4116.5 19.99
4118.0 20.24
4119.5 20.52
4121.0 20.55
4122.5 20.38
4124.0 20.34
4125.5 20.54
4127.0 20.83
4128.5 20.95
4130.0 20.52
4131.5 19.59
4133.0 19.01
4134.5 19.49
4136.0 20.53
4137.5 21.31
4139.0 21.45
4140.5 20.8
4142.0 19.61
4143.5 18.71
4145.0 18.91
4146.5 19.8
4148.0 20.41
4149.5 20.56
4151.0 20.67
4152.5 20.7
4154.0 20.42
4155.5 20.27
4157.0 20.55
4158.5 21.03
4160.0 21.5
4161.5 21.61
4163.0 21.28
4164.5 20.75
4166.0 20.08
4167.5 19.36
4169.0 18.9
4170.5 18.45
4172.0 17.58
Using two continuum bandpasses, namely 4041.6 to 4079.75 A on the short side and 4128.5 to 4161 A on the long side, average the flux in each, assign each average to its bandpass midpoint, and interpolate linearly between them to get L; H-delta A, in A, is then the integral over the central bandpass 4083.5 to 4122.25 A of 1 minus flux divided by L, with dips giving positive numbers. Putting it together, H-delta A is 2.1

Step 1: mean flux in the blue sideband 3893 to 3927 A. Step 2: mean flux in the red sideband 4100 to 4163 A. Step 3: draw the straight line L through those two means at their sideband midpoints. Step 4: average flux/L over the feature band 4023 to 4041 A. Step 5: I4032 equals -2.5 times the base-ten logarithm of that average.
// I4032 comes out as -0.14 mag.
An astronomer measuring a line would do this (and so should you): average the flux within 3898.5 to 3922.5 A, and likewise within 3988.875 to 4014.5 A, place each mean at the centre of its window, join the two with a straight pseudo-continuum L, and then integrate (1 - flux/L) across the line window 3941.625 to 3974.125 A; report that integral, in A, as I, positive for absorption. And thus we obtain 8.50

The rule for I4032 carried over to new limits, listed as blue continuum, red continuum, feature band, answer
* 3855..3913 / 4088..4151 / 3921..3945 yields 0.41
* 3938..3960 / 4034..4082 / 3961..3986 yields 0.20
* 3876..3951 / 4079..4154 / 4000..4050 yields -0.22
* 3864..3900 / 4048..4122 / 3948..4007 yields 0.06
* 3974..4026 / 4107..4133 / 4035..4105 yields 0.02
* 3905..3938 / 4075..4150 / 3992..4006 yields -0.24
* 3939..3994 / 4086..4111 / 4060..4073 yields -0.17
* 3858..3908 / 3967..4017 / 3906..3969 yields 0.21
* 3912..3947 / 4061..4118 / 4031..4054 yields -0.19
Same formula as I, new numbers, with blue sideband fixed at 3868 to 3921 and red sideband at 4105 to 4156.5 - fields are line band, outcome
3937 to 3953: 1.6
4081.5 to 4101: 0.4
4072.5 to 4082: 0.7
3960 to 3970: 3.8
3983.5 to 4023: -5.0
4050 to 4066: -1.1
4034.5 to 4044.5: -1.6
